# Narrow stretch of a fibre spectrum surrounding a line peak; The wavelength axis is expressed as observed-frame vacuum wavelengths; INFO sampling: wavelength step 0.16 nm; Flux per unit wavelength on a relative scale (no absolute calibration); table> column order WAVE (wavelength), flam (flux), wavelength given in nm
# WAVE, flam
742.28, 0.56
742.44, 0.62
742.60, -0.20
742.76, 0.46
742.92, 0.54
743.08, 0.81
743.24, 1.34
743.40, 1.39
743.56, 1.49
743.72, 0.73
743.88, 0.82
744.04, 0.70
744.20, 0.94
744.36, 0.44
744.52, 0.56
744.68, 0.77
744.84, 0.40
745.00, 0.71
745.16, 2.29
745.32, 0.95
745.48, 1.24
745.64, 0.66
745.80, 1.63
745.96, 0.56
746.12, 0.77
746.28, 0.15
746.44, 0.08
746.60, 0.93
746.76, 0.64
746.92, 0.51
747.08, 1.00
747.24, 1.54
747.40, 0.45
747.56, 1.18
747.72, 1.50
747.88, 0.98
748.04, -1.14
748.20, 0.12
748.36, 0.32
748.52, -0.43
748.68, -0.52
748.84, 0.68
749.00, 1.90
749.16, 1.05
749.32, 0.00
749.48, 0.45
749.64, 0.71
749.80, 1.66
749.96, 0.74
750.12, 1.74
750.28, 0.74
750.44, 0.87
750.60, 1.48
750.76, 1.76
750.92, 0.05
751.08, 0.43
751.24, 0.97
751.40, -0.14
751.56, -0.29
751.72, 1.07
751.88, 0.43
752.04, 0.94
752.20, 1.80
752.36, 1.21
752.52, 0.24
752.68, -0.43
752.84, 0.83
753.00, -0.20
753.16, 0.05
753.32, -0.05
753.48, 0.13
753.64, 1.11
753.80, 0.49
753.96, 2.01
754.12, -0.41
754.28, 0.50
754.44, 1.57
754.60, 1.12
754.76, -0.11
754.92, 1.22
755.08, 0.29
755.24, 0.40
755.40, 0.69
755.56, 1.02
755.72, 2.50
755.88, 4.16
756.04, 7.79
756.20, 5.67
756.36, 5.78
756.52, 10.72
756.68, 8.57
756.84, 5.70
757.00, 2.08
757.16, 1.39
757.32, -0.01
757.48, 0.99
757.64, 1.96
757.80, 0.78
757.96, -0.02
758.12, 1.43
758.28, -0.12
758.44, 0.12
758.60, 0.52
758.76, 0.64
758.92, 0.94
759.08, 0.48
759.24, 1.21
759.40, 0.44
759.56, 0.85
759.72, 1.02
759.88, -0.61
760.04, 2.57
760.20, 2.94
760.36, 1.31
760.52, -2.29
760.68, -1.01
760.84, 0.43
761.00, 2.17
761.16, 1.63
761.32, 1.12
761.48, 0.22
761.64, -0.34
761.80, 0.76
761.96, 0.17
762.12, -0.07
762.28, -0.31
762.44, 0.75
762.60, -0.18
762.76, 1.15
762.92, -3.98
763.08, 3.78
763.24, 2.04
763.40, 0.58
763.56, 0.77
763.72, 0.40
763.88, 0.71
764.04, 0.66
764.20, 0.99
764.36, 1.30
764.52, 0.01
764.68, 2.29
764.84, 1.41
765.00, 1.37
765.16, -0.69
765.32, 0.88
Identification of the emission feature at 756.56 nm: [O II]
